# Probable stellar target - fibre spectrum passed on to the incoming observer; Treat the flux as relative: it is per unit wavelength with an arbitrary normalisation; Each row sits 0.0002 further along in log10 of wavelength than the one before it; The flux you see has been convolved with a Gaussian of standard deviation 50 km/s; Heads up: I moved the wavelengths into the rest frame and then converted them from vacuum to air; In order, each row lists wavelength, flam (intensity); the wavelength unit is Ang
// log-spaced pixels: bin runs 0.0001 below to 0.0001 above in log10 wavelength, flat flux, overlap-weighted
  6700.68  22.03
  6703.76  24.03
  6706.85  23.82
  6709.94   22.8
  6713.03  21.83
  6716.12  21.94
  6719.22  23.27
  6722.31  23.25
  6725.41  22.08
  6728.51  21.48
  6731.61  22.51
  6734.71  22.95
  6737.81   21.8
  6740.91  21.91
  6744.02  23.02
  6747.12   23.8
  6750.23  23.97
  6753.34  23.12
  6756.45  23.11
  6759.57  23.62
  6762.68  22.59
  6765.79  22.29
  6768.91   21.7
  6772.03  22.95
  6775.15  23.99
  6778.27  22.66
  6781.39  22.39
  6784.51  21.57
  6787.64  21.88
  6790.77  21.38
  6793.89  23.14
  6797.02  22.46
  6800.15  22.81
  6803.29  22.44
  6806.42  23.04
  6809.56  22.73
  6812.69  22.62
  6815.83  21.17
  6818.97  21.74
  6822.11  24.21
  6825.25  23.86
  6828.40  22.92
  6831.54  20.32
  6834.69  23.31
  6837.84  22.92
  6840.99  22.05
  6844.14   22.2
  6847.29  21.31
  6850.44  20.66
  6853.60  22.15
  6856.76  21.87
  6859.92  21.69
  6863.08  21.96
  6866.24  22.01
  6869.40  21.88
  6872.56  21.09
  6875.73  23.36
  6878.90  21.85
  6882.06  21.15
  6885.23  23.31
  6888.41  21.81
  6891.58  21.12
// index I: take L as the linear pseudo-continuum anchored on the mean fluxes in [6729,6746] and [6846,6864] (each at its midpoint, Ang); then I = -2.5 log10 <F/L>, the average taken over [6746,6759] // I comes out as -0.06 mag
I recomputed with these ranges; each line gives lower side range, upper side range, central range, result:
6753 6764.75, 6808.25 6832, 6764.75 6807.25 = 0.02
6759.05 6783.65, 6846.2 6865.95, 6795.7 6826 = -0.02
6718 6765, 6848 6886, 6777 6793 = 0.02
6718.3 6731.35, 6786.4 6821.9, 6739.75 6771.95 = -0.02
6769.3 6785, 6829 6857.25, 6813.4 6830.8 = -0.02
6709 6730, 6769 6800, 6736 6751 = -0.02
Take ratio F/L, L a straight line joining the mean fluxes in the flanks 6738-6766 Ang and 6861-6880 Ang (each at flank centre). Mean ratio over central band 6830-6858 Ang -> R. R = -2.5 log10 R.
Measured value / 0.02 mag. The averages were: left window 23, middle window 21.9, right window 22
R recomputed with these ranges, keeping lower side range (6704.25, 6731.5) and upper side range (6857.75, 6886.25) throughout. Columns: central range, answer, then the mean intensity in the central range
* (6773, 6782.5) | -0.03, 23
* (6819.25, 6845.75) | -0.02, 22.7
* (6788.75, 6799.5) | 0.00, 22.4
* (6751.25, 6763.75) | -0.03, 23.2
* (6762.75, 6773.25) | 0.00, 22.3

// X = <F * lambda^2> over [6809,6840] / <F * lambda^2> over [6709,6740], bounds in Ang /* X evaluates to 1.04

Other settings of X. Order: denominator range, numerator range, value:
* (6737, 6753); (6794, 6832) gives 1.00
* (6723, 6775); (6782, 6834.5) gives 1.00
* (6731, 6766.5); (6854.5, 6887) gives 1.00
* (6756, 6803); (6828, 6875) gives 0.99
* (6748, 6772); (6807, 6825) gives 1.00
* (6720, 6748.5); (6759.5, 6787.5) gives 1.01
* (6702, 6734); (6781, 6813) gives 1.01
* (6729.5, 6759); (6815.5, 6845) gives 1.01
